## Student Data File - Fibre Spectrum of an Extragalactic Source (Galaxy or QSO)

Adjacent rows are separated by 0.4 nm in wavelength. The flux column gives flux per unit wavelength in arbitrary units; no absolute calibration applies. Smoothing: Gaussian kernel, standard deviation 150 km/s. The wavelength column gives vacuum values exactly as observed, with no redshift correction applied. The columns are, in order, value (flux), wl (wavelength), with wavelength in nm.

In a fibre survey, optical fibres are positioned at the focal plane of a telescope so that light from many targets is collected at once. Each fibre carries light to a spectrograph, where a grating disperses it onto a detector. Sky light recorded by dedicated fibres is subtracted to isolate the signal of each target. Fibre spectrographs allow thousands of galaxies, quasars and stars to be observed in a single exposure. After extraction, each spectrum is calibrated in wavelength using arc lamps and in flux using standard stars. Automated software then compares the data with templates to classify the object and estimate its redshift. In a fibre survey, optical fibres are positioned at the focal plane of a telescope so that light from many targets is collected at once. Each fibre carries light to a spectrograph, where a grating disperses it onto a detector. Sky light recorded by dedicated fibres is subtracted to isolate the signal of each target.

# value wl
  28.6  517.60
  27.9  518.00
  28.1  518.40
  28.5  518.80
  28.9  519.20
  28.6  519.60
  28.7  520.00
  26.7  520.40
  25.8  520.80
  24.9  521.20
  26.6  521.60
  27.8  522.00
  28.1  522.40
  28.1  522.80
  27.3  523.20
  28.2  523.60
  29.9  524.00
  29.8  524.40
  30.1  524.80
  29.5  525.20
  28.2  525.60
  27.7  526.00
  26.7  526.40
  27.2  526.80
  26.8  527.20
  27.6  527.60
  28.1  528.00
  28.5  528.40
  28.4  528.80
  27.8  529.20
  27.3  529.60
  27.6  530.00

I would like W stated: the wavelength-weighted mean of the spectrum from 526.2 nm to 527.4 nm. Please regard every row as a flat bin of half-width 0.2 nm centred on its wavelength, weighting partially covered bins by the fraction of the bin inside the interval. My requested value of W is 26.9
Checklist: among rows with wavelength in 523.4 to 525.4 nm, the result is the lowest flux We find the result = 28.2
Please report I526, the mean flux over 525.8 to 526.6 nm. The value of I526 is 27.2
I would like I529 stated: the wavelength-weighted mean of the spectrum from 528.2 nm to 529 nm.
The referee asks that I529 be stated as 28.4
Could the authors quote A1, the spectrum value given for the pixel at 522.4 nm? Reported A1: 28.1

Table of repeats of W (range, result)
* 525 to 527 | 27.9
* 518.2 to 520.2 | 28.6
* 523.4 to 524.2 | 29.1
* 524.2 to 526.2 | 29.1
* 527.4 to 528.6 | 28.1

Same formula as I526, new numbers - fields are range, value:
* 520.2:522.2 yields 26.4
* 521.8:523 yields 28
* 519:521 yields 27.7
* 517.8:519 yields 28.2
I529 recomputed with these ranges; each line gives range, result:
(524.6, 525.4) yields 29.8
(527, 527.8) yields 27.2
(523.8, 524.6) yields 29.9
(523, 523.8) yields 27.8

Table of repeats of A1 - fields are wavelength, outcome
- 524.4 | 29.8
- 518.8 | 28.5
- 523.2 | 27.3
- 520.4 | 26.7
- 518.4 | 28.1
